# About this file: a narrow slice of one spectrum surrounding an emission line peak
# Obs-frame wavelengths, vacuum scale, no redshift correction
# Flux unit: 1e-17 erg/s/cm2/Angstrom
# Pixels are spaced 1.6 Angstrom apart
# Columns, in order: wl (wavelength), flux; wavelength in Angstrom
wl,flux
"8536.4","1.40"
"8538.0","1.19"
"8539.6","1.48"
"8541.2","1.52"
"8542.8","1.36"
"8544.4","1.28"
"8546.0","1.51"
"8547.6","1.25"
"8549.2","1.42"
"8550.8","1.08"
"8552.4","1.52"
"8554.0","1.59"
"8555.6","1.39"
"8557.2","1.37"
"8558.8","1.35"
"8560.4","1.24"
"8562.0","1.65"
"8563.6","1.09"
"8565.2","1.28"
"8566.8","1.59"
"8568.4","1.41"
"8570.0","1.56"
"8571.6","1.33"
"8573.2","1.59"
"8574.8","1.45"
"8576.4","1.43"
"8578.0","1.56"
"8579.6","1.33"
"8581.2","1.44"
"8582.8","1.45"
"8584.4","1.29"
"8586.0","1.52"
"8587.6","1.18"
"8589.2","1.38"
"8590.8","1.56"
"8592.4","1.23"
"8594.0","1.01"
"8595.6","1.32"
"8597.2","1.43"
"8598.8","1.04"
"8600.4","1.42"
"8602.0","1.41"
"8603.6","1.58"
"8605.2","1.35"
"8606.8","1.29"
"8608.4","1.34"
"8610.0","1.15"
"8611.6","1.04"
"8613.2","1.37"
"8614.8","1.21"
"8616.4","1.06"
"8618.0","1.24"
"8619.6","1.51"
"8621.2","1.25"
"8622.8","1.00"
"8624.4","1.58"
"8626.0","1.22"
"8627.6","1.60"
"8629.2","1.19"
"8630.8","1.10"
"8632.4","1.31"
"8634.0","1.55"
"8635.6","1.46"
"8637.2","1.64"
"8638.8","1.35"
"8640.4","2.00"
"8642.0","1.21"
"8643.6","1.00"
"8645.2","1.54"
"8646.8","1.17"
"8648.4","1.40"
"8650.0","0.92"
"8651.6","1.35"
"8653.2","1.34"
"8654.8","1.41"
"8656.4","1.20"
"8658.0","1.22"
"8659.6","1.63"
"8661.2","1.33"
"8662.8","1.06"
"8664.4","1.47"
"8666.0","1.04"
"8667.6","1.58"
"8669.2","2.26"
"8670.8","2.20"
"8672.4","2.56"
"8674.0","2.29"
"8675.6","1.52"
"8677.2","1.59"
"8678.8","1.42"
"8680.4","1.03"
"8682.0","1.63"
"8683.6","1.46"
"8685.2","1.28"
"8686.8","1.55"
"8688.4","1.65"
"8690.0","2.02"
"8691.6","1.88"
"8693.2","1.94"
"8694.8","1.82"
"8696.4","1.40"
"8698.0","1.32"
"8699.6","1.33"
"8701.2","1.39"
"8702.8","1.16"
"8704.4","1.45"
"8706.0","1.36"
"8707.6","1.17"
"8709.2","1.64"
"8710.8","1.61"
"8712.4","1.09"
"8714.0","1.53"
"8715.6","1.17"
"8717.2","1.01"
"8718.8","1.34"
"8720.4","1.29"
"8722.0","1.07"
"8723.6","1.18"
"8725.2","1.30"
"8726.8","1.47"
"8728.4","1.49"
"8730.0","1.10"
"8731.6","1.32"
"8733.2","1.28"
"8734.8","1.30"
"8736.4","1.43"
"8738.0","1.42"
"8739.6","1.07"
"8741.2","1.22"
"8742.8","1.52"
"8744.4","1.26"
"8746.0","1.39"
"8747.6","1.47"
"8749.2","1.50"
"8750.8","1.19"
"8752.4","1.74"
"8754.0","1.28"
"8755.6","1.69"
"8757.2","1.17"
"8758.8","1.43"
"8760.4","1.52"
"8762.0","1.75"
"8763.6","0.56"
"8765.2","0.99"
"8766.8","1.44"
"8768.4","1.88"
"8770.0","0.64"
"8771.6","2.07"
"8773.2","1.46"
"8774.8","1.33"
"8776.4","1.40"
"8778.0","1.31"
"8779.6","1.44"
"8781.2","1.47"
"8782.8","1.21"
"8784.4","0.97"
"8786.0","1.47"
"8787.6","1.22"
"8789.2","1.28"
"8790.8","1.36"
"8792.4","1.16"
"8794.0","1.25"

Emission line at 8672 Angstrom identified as [S II] 6716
